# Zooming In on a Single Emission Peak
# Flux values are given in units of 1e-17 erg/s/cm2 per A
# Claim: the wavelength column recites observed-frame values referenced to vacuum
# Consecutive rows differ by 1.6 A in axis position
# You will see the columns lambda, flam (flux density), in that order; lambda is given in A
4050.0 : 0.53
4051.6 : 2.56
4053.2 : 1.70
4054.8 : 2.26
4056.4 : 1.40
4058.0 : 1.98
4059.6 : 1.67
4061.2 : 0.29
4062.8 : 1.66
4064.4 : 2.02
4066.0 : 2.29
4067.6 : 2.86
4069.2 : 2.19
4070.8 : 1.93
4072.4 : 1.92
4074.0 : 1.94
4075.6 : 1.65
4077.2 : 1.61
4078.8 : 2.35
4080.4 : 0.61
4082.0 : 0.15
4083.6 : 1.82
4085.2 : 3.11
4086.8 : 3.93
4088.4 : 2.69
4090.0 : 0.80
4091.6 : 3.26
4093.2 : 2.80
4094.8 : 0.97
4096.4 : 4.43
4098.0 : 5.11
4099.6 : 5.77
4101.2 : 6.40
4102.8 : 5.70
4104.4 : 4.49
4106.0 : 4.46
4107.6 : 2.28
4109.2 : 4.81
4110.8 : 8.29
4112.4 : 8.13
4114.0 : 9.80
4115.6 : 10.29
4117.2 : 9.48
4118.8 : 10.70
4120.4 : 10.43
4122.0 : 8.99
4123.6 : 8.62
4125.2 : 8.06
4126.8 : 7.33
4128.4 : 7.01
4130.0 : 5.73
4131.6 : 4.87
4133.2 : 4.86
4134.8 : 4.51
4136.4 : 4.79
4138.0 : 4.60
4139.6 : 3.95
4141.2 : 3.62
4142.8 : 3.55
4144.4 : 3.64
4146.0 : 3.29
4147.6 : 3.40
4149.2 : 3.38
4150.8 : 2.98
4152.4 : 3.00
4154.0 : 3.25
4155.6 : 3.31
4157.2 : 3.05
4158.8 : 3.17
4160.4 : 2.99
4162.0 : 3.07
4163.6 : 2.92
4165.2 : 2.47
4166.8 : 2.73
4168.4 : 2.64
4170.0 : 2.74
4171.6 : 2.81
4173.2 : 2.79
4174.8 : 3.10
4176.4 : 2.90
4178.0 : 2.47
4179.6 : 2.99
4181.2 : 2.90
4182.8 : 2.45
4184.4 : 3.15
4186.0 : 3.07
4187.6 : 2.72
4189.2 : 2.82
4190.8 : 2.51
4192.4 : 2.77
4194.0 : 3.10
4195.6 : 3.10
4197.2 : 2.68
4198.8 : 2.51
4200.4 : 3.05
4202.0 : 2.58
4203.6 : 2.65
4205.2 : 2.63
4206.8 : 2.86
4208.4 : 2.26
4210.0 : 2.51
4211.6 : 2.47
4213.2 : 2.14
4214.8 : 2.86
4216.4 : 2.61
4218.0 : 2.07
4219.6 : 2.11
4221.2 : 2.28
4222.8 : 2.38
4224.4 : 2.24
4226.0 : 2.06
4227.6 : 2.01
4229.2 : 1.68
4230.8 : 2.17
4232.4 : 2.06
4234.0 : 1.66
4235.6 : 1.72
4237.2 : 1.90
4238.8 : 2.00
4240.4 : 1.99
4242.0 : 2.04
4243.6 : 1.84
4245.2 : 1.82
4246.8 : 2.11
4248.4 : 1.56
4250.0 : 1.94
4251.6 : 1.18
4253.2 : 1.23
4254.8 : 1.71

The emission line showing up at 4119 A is Lyman alpha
